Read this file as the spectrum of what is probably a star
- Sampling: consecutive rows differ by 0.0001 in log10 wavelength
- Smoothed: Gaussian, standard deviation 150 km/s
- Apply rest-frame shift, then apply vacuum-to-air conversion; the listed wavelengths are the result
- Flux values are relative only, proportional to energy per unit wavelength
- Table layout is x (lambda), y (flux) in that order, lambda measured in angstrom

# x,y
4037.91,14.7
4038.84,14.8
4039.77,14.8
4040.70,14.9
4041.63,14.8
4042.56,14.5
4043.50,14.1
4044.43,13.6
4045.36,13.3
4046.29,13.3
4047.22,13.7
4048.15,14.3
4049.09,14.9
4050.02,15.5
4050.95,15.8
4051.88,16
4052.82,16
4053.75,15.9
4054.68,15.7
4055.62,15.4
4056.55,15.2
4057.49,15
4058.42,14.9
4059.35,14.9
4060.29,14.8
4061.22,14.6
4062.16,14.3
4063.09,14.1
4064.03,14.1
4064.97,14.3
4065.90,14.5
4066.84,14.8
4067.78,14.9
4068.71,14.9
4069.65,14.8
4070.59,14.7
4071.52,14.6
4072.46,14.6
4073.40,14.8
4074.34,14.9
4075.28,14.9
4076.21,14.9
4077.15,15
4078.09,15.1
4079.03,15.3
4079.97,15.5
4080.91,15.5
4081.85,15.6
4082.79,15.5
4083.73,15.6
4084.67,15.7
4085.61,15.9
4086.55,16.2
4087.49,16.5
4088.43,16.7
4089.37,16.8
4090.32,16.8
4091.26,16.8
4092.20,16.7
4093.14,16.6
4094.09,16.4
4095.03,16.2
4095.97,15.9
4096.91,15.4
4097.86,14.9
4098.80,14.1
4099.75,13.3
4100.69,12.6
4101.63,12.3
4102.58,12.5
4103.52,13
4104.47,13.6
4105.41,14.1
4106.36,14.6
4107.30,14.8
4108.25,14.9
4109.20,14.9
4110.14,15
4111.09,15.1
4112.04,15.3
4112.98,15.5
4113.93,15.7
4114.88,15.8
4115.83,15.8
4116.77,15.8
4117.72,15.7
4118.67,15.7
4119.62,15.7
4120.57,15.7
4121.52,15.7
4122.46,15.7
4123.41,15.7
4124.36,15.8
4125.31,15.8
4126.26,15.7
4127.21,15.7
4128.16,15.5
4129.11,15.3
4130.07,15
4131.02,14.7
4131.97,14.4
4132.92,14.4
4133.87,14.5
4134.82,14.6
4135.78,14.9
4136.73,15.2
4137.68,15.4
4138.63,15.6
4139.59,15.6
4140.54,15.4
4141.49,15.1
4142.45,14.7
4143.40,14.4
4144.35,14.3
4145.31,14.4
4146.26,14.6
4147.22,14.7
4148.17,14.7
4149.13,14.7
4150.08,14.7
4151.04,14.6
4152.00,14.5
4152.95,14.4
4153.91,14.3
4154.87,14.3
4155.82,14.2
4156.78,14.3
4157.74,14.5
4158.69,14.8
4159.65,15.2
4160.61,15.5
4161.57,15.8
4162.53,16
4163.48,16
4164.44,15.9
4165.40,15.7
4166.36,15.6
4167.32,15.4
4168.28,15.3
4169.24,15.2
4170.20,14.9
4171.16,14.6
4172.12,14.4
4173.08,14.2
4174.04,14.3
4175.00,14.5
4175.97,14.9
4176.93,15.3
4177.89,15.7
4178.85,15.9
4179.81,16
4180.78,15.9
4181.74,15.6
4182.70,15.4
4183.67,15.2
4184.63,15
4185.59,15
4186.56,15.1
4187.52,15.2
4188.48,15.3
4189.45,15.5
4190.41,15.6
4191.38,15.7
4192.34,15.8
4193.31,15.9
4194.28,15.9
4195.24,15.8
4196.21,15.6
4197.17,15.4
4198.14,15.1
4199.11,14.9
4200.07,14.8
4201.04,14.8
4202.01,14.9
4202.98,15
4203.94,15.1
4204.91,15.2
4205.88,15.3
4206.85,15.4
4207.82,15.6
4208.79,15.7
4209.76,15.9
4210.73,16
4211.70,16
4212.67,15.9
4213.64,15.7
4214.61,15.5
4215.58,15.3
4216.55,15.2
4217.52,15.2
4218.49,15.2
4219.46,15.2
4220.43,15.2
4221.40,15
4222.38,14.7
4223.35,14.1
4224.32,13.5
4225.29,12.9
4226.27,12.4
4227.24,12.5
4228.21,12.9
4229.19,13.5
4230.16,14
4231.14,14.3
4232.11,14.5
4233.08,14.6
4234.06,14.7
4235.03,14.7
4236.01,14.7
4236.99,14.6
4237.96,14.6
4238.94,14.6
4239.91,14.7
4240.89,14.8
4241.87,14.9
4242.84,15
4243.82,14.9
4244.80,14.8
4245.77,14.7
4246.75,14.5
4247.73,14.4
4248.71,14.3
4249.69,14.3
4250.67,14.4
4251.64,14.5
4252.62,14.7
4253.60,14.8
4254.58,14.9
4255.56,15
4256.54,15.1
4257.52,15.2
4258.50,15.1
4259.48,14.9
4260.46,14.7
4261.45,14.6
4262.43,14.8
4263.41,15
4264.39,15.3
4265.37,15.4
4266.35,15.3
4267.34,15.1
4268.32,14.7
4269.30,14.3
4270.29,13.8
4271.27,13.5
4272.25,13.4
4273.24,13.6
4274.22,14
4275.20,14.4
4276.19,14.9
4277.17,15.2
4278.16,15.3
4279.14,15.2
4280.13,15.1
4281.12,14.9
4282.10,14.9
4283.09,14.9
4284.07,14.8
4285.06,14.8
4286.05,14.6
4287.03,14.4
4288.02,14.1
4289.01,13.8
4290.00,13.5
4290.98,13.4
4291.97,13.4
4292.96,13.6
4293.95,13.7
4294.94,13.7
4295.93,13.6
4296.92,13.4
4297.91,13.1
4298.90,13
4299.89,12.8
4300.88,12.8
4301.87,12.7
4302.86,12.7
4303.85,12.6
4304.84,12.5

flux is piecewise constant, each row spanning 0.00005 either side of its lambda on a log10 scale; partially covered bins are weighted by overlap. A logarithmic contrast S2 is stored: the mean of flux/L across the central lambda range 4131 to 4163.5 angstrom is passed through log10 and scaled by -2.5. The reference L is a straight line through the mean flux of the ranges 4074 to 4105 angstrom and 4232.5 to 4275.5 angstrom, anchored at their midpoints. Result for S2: 0.01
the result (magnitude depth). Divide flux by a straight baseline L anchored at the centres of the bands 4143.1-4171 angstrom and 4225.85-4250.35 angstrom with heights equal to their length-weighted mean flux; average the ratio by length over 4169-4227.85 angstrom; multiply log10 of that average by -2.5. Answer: -0.04 mag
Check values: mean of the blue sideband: 14.9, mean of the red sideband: 14.3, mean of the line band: 15.1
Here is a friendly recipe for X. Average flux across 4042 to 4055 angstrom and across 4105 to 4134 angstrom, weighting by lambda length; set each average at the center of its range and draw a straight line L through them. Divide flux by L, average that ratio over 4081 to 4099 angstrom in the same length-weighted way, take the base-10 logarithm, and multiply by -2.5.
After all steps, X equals -0.07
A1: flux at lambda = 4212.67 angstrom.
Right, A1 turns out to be 15.9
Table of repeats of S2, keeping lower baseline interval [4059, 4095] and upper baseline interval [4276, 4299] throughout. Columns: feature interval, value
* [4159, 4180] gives -0.03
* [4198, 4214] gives -0.05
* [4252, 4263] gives -0.04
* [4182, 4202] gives -0.04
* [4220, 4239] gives 0.03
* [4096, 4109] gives 0.09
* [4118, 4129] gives -0.04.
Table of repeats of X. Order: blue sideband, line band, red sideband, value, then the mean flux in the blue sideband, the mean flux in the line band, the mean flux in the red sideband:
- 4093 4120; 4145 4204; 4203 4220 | 0.010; 14.8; 15.1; 15.5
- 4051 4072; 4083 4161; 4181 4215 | 0.004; 14.9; 15.1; 15.4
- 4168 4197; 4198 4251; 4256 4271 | 0.025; 15.3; 14.7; 14.9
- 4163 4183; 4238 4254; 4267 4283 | 0.007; 15.3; 14.6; 14.5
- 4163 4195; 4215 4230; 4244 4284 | 0.061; 15.3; 14.2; 14.7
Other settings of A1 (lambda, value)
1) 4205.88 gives 15.3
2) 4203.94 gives 15.1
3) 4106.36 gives 14.6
